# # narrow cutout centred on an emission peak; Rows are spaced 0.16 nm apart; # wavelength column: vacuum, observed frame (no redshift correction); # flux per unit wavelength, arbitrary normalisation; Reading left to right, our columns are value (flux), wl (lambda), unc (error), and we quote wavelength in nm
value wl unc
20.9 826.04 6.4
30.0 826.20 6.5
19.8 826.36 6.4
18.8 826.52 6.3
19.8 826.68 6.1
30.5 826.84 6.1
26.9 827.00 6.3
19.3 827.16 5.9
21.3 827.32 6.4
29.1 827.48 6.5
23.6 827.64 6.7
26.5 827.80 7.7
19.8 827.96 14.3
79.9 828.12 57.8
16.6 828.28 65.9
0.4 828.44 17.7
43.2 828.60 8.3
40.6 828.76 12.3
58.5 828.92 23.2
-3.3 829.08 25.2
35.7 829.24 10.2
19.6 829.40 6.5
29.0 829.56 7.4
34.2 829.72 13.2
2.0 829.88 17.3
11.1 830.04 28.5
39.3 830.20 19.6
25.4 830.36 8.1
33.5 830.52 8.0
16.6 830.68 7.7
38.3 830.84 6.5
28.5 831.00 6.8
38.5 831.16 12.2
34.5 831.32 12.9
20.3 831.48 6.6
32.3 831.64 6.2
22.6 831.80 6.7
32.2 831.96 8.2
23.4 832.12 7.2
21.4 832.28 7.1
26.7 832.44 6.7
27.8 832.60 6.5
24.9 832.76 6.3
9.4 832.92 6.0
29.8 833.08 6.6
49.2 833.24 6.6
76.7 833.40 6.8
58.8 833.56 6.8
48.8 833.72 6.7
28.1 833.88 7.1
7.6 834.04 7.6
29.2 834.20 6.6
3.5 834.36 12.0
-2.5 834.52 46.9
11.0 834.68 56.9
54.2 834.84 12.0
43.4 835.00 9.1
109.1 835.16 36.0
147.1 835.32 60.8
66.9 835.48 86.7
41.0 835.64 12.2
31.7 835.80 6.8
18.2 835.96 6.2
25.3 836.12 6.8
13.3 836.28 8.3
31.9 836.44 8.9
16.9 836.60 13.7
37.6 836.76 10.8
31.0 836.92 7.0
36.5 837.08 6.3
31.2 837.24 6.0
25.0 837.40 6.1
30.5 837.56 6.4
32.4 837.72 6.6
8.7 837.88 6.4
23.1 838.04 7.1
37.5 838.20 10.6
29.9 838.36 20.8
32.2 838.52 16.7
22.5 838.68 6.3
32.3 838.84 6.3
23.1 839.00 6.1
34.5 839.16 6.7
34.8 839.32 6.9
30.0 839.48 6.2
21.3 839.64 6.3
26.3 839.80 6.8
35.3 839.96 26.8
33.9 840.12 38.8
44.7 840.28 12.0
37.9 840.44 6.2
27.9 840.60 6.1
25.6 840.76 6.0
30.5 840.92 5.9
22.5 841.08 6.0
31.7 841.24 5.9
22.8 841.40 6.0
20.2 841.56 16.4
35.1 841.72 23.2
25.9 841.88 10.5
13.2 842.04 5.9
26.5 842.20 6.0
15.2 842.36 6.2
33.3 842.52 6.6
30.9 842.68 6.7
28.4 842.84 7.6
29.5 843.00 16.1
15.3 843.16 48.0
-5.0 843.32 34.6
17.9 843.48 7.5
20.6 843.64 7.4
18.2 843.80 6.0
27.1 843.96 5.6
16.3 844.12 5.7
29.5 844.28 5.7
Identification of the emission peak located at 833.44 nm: [S II] 6716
